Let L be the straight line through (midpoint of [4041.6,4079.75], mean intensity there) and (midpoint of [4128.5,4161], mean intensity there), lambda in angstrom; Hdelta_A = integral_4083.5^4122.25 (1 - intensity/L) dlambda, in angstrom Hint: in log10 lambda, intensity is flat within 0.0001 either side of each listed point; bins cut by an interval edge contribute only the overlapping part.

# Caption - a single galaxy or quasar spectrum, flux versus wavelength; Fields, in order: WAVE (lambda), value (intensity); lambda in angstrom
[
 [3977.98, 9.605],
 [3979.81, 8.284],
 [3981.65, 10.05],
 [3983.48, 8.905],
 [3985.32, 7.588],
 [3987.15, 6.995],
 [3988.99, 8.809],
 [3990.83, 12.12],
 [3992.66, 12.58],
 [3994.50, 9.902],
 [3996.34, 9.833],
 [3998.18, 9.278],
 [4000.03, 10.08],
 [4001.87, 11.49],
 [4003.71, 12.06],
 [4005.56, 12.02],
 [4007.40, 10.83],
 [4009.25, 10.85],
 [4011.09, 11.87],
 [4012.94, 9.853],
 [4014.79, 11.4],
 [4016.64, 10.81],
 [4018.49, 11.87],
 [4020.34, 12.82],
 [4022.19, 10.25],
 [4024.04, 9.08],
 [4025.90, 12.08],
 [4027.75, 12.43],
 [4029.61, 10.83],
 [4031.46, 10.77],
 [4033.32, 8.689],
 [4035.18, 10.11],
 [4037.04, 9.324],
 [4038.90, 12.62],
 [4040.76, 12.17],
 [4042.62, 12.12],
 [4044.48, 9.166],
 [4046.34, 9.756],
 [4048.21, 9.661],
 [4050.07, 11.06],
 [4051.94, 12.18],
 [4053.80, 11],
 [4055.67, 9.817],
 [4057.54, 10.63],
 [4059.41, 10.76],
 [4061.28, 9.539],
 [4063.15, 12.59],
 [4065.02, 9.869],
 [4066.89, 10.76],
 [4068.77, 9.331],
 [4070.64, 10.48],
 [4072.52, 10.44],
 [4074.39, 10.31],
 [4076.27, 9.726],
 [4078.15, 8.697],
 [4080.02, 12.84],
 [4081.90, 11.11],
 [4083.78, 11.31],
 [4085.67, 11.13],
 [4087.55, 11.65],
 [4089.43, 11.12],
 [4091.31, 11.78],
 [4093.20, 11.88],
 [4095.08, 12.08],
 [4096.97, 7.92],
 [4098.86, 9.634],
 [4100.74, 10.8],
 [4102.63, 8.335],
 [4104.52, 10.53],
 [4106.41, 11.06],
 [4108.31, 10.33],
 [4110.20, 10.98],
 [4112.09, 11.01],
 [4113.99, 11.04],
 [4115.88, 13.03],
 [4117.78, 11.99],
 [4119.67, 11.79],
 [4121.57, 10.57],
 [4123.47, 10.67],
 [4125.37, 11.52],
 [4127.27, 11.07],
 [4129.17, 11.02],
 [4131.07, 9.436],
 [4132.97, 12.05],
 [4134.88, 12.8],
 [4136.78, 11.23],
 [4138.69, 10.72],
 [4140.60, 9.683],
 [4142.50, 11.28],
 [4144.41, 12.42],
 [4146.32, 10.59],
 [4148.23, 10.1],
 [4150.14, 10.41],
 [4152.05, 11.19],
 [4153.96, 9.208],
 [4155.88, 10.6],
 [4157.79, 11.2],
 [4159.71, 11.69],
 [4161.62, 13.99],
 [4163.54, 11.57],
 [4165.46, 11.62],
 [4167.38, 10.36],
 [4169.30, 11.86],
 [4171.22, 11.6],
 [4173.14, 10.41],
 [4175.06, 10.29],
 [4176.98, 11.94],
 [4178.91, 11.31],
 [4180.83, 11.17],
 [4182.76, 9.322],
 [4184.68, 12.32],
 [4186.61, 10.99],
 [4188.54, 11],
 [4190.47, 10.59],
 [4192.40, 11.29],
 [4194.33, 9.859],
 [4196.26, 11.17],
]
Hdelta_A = -0.9 angstrom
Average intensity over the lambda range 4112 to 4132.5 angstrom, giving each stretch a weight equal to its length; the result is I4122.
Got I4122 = 11.2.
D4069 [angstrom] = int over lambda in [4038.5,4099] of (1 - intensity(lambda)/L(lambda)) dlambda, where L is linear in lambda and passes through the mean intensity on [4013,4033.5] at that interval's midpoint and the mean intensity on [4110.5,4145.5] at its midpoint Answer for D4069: 2.1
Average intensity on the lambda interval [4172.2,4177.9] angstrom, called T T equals 10.9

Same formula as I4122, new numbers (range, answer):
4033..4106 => 10.6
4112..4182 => 11.2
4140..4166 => 11.1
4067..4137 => 10.9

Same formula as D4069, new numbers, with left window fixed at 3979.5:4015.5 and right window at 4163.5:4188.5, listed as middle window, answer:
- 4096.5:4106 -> 1.0 angstrom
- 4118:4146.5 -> -0.7 angstrom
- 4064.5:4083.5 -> 0.4 angstrom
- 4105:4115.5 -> -0.2 angstrom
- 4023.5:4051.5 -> -0.7 angstrom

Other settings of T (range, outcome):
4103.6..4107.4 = 10.8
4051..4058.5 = 10.9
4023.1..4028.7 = 11.2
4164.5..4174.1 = 11.2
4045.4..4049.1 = 9.7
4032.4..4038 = 9.39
